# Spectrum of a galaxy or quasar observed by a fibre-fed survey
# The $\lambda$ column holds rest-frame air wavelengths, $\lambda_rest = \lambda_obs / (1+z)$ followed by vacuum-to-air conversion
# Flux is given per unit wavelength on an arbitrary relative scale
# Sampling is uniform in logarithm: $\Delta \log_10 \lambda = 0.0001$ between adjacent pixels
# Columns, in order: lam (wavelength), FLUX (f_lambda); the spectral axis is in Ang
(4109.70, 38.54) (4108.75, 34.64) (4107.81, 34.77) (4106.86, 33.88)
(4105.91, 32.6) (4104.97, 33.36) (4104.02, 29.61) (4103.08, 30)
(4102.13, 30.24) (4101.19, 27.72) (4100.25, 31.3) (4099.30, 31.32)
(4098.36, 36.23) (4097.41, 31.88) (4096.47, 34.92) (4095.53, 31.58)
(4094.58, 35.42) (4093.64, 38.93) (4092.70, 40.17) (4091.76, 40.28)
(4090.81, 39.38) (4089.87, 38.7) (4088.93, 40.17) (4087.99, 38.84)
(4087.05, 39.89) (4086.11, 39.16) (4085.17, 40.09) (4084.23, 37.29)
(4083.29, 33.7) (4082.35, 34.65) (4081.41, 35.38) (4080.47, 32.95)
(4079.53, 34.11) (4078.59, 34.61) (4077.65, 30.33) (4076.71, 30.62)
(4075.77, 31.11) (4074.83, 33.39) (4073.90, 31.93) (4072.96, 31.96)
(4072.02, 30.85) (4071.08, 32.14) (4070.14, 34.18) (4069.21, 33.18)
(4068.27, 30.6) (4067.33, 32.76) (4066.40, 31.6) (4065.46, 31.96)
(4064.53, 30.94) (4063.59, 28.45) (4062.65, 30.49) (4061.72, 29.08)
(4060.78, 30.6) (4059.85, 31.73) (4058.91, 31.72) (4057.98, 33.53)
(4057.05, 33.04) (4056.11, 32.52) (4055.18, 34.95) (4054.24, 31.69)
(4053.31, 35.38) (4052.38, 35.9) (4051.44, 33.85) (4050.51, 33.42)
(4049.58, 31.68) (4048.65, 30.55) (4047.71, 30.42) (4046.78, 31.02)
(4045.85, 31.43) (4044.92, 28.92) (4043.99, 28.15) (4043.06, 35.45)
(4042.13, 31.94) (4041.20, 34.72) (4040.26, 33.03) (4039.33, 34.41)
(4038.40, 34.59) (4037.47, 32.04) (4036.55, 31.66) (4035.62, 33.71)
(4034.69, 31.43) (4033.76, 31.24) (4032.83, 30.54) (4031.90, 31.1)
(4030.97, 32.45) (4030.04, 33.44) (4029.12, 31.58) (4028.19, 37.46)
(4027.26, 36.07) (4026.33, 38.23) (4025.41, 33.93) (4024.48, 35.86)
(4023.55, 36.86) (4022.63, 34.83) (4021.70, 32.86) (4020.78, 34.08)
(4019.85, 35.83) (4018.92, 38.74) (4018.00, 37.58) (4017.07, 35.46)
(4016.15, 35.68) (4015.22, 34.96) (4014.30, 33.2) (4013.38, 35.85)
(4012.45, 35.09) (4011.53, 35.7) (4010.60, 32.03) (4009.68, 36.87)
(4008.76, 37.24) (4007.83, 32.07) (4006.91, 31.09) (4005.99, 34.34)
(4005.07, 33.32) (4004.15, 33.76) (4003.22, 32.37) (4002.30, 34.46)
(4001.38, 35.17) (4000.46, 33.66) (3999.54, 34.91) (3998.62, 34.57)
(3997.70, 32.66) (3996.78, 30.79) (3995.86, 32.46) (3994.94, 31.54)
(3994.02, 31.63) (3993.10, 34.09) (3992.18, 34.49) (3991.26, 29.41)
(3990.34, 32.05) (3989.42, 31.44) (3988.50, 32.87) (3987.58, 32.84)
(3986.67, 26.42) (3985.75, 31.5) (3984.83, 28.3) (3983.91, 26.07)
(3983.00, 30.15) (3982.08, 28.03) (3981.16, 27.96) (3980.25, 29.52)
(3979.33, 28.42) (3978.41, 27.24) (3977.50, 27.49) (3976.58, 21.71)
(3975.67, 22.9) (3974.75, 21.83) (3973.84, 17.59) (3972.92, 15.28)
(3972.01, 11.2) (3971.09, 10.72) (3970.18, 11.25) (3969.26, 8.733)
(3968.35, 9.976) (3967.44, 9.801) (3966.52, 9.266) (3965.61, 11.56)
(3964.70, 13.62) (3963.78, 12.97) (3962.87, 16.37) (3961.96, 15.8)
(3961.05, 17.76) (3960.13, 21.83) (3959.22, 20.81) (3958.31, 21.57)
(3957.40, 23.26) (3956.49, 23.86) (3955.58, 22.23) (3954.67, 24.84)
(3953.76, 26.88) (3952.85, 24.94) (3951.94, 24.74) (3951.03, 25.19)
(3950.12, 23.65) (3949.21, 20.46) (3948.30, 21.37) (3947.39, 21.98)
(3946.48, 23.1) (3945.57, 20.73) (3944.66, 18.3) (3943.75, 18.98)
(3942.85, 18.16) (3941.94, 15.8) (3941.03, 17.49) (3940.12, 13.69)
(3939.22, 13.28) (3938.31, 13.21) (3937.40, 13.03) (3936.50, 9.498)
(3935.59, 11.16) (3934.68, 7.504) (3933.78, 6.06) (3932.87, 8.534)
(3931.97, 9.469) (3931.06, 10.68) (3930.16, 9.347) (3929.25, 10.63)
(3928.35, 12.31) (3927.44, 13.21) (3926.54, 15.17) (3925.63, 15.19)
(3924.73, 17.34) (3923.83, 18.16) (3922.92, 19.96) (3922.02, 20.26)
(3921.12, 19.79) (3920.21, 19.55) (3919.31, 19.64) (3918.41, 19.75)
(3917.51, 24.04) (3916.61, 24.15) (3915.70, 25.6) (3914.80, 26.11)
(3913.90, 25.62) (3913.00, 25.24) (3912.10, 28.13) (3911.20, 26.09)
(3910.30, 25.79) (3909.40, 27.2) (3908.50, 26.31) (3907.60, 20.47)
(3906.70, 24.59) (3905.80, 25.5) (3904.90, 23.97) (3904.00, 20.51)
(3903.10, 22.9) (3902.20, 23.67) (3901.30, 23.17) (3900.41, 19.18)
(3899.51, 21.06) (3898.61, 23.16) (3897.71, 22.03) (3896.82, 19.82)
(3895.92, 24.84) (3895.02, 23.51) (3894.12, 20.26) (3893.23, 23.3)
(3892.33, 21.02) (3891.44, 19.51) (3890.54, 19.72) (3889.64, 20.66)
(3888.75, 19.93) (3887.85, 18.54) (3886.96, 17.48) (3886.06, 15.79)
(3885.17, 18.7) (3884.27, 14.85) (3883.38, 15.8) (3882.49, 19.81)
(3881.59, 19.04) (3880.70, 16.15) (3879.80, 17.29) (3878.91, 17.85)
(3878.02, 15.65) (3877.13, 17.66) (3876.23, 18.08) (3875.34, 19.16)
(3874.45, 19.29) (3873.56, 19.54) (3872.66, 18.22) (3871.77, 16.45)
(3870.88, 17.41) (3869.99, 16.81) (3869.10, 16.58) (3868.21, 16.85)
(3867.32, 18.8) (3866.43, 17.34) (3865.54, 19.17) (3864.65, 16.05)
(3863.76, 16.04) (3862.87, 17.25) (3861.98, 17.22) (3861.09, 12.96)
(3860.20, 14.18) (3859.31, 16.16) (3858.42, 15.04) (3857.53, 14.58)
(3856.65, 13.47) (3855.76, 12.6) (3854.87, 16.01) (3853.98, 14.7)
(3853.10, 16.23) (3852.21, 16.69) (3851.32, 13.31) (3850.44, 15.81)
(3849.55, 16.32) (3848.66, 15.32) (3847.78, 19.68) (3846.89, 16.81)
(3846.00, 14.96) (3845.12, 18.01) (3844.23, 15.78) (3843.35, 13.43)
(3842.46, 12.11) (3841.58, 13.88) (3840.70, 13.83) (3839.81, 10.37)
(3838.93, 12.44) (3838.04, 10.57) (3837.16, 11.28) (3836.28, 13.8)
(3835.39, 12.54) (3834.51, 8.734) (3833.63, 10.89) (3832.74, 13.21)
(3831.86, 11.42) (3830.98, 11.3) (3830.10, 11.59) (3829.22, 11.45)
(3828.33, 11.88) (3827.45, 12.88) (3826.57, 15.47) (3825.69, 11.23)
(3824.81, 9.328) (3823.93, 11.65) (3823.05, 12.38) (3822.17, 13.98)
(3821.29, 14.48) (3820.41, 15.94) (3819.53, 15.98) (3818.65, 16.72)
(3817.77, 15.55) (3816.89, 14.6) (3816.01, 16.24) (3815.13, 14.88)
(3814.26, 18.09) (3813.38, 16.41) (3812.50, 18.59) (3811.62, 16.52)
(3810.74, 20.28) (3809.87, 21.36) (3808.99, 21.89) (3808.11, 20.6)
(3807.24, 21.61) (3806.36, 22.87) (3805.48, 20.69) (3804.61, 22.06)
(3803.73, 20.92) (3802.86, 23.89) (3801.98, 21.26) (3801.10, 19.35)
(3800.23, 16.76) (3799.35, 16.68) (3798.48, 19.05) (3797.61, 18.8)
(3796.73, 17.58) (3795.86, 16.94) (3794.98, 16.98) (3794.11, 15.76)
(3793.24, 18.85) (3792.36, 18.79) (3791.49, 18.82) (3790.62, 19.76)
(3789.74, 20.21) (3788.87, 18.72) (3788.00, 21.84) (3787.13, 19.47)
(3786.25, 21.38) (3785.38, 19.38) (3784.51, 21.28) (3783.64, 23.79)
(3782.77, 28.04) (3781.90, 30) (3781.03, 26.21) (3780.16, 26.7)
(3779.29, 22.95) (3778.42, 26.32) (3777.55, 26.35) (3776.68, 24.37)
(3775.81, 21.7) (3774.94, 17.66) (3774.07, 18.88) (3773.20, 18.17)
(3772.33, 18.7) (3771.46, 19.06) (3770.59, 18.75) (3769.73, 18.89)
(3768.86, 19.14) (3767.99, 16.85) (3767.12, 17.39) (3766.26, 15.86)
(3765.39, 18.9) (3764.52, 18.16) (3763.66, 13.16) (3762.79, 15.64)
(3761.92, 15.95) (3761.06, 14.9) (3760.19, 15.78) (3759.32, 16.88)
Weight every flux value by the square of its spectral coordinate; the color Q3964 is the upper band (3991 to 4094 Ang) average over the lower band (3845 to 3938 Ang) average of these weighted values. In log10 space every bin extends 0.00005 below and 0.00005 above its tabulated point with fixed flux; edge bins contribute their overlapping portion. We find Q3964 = 2.01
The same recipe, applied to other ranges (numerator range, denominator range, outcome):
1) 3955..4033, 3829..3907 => 1.77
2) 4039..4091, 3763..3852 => 2.18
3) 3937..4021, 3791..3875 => 1.73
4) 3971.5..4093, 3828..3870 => 2.47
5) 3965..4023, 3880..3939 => 1.58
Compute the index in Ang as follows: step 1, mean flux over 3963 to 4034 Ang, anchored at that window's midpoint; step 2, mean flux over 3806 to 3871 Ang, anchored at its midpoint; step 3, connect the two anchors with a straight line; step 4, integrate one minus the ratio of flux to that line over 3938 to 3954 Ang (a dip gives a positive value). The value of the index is 3.0 Ang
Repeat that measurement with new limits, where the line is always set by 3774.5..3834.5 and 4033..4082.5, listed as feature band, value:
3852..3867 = 4.0 Ang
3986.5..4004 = -2.3 Ang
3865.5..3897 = 5.5 Ang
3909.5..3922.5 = 0.4 Ang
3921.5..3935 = 6.5 Ang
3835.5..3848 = 4.0 Ang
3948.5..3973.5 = 8.4 Ang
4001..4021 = -3.4 Ang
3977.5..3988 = -0.2 Ang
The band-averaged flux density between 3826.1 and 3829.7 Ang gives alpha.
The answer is 12.9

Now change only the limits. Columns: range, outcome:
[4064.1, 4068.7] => 31.6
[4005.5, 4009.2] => 33.7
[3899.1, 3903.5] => 22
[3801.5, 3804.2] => 21.9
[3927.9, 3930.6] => 10.8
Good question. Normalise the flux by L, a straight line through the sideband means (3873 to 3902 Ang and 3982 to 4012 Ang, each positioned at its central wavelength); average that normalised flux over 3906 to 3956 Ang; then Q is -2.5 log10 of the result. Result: 0.269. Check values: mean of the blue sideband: 19.5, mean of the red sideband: 32.4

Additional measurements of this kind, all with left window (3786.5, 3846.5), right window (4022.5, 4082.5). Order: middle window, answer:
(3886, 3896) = 0.05 mag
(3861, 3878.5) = 0.14 mag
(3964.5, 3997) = 0.16 mag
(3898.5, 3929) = 0.05 mag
